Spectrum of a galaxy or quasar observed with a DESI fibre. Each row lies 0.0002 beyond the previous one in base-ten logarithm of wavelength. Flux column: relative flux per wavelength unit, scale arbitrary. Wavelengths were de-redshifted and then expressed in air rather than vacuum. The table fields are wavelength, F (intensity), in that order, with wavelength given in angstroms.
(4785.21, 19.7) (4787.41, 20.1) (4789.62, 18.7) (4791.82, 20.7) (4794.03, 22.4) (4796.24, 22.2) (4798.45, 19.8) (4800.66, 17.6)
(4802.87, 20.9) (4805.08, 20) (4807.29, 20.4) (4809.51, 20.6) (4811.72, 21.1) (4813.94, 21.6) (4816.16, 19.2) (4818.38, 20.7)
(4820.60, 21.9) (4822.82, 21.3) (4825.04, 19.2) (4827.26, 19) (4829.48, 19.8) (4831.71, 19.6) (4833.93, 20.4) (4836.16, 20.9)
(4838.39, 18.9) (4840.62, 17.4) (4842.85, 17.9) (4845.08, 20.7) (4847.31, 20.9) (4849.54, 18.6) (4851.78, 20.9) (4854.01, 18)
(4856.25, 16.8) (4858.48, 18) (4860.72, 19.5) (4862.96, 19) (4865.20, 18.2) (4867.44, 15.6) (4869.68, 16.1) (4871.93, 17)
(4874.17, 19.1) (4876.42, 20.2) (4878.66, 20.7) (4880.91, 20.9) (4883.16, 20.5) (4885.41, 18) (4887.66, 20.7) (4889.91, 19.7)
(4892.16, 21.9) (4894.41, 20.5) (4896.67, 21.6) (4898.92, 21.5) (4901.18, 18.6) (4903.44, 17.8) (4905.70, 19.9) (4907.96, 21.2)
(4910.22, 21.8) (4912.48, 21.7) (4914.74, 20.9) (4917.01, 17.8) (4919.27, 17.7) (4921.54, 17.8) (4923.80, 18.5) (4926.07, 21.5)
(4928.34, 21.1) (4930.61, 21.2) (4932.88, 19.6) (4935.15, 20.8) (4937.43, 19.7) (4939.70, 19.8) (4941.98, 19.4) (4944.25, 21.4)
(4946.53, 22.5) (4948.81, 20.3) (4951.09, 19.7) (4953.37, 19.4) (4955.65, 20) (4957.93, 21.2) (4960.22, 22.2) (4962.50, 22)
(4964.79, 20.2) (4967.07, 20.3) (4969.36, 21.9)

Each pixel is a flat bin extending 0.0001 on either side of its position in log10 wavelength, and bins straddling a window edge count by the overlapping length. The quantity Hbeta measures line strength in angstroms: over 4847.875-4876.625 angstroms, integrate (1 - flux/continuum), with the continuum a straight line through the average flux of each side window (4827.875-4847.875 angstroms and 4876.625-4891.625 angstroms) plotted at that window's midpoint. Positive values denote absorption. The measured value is 2.4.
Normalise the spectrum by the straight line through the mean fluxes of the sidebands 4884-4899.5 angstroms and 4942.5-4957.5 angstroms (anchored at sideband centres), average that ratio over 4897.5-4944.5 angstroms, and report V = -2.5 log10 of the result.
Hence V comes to 0.03 mag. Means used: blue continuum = 20.5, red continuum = 20.5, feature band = 20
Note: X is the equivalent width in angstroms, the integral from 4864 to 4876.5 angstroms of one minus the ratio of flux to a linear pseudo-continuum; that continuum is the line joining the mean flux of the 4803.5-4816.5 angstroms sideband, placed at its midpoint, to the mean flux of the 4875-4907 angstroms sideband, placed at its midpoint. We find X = 1.7 angstroms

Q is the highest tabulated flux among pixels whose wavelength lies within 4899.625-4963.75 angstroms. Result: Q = 22.5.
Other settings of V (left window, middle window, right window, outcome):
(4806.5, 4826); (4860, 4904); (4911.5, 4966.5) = 0.059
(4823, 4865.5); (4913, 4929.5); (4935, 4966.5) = 0.044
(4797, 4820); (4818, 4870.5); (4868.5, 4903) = 0.050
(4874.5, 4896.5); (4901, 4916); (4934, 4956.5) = -0.001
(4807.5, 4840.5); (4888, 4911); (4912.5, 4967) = -0.011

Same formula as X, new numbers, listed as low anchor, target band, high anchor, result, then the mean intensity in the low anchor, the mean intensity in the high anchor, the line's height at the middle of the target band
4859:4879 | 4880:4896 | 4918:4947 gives -1.3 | 18.3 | 20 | 18.8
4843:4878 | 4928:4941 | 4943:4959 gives 0.0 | 18.6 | 20.6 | 20.3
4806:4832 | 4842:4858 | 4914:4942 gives 0.9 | 20.4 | 19.7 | 20.2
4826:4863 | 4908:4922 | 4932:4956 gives 0.1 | 19.2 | 20.3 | 19.9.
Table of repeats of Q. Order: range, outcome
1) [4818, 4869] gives 21.9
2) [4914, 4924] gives 20.9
